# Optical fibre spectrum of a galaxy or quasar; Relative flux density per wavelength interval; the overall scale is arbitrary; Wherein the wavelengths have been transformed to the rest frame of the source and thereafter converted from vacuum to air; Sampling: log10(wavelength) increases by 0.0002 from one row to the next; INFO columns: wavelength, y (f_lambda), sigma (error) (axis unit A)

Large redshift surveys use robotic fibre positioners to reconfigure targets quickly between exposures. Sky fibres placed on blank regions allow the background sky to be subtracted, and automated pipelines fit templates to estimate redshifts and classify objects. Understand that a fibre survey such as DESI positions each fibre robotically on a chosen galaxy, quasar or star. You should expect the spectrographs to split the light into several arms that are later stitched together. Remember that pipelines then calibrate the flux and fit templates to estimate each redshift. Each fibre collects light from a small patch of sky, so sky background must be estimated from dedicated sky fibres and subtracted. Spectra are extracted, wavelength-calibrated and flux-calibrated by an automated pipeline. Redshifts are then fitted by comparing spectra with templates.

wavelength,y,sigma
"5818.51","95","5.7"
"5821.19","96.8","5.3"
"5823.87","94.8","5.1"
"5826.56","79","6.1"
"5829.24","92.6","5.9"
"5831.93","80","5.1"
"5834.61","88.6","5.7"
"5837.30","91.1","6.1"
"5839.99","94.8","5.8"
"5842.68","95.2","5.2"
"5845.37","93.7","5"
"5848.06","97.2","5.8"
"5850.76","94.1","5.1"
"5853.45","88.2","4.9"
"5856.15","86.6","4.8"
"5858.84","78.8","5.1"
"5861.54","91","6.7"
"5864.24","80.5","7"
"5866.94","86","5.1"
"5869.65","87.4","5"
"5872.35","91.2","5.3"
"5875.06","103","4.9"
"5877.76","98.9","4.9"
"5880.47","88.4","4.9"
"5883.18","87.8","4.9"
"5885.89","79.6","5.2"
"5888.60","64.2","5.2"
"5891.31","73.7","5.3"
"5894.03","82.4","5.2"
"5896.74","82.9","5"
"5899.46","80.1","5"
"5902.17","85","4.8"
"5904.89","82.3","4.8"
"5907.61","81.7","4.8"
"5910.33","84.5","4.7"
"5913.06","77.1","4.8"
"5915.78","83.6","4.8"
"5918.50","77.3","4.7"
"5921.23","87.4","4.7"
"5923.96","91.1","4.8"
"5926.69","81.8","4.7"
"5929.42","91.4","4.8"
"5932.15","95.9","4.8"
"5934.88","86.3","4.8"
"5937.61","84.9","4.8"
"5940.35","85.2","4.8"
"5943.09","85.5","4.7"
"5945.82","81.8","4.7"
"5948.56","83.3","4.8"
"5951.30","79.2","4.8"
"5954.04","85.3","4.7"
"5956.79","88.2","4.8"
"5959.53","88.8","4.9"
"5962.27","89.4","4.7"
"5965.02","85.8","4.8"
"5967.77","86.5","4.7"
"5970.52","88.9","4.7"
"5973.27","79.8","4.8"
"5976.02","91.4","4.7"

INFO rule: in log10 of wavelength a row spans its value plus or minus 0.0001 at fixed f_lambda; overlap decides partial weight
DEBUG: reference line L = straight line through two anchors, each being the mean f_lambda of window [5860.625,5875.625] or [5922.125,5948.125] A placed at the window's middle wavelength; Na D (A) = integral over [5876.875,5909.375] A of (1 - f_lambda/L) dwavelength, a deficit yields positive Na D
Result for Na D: 2.3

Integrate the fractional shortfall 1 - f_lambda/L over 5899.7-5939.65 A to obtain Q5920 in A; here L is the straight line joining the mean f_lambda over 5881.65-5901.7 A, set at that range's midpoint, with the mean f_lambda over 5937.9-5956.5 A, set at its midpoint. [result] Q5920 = -1.70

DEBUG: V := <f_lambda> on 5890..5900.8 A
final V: 79.8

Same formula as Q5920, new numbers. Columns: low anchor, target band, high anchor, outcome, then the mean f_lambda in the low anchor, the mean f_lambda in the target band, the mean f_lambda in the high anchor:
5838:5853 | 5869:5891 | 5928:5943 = 1.3 A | 94.4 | 86.9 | 88.4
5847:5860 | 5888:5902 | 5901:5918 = 1.0 A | 89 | 78.1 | 82.1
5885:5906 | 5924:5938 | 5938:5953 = -1.1 A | 78.7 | 88.6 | 83.2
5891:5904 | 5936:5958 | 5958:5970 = 0.5 A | 81.5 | 84.2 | 87.7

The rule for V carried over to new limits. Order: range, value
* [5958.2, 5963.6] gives 89.2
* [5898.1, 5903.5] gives 82.6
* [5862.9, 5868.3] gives 83.2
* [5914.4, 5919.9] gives 80.5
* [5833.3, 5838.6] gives 89.8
